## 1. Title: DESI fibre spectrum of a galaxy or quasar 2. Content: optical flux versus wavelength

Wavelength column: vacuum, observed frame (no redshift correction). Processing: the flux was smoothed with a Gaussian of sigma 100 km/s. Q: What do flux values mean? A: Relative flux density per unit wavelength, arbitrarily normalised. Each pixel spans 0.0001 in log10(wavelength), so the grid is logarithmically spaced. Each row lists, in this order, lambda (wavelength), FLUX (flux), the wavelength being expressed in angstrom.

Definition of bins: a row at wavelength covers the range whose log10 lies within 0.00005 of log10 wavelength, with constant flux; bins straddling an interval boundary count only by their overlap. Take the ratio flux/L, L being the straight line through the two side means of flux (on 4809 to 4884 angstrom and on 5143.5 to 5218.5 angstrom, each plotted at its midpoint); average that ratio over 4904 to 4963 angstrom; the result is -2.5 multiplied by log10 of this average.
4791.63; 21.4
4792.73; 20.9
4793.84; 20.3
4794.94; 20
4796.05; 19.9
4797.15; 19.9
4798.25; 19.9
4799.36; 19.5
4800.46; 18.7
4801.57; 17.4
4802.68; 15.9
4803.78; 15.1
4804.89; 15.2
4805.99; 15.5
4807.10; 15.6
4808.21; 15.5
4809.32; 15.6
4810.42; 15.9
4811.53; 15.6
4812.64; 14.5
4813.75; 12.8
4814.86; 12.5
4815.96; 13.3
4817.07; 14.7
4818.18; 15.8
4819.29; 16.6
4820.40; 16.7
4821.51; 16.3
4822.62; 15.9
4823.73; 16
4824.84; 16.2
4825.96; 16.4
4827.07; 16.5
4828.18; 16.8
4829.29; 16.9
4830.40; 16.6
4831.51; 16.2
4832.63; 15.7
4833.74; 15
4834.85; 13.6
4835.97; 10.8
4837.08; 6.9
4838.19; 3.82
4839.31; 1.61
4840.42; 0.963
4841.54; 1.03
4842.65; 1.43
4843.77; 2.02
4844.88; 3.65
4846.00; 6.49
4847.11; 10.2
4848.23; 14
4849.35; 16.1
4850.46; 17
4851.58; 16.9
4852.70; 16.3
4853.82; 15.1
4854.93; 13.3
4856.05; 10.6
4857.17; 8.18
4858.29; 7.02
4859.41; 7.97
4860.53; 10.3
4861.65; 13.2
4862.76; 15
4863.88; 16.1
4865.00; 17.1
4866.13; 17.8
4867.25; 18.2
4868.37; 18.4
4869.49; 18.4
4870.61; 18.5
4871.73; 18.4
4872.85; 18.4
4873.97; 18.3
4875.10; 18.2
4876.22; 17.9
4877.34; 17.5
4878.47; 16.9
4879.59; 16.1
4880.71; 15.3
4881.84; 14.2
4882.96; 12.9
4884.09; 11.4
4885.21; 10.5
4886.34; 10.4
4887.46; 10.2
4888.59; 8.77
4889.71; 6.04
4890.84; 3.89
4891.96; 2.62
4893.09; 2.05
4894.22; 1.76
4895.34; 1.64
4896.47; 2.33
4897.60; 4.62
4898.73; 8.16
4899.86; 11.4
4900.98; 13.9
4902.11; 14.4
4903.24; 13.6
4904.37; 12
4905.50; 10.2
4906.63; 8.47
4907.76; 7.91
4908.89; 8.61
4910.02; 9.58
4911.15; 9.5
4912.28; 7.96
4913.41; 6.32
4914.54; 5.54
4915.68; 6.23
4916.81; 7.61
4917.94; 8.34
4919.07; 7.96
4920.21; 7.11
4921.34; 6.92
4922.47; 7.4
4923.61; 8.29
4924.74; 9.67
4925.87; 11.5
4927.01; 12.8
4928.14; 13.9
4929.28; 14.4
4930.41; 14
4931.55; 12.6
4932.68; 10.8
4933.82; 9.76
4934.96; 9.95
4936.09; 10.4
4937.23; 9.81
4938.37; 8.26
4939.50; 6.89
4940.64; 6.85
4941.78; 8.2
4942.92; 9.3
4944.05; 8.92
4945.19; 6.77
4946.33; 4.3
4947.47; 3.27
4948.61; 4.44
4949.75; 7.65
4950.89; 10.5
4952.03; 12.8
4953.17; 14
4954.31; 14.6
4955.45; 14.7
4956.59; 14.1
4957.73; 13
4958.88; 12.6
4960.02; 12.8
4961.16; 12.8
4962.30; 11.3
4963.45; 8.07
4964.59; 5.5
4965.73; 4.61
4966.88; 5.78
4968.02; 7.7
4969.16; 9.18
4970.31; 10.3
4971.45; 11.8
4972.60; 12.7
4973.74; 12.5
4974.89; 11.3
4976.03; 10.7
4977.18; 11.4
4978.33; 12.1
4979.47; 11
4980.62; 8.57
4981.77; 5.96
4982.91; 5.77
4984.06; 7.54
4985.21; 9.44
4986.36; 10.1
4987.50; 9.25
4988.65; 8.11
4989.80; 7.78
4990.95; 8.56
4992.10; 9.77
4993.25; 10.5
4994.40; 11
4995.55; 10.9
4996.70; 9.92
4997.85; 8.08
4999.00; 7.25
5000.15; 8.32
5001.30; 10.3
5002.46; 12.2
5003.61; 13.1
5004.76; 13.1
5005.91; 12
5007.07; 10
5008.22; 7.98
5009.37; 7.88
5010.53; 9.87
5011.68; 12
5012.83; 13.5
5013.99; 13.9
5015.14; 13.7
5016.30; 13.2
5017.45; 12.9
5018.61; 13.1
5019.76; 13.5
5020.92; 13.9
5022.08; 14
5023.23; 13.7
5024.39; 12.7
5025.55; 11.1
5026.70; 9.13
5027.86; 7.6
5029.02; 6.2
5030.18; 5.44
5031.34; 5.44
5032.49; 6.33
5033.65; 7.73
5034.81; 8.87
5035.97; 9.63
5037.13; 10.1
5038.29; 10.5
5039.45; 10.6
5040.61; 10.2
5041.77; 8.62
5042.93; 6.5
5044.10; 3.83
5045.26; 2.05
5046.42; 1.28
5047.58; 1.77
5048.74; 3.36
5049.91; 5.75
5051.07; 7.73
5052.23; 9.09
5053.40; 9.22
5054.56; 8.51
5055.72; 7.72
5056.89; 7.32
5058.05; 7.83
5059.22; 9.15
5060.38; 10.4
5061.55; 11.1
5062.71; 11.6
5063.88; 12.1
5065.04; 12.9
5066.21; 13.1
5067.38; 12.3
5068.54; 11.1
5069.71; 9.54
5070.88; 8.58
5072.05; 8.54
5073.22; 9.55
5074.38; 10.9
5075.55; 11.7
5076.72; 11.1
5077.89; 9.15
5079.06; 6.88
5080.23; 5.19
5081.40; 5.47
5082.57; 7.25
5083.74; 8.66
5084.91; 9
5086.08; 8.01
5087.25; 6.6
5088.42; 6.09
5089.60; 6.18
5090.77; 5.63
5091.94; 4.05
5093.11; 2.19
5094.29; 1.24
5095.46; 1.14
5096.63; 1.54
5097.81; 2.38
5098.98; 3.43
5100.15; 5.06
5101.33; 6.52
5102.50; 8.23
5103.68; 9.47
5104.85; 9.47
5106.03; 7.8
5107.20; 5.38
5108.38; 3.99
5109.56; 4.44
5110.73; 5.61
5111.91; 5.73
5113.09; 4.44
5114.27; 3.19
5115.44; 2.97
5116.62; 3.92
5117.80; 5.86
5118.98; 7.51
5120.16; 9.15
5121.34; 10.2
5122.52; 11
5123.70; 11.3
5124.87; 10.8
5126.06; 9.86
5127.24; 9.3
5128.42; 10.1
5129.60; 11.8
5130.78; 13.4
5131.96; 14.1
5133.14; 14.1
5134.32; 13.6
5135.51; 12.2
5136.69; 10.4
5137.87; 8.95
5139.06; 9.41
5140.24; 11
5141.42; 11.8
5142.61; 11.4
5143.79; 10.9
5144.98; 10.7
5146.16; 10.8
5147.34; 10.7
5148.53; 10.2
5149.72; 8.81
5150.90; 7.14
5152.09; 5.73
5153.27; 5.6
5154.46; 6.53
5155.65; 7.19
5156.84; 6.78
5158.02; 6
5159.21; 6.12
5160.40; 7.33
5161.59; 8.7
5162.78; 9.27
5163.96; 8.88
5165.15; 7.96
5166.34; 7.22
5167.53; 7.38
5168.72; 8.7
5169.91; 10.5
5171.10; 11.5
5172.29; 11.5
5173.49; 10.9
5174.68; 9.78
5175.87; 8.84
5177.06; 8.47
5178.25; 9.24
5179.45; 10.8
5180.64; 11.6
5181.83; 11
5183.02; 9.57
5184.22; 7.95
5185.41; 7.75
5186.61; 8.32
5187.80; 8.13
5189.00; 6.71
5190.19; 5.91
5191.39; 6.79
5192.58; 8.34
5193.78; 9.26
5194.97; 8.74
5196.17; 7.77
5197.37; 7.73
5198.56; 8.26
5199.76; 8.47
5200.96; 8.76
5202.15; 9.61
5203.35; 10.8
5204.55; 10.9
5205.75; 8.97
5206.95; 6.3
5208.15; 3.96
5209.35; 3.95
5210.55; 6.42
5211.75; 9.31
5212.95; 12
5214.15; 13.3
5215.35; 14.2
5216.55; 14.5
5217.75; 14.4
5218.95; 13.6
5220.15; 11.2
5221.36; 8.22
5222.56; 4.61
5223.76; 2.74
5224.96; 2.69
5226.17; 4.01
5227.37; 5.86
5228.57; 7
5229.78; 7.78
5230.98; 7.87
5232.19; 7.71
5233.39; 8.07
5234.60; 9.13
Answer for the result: 0.26 mag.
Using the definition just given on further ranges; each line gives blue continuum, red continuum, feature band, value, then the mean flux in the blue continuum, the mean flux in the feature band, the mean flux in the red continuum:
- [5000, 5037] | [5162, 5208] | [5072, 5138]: 0.27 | 10.7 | 7.56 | 8.86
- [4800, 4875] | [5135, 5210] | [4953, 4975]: 0.08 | 13.6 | 10.9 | 8.74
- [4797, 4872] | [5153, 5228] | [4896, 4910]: 0.29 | 13.7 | 9.68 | 8.55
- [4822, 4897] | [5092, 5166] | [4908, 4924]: 0.40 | 12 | 7.67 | 7.89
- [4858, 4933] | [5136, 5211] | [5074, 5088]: 0.15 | 11.1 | 8.26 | 8.66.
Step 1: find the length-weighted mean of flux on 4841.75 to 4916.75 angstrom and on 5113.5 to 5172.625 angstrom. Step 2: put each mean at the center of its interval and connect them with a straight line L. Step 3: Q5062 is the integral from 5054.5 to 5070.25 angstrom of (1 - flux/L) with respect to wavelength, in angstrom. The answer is -1.0 angstrom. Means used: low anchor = 11.2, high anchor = 9.17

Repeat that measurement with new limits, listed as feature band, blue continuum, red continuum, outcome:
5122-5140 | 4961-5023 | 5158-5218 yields -3.8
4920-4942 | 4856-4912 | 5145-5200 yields 2.2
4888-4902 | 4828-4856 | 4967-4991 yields 5.9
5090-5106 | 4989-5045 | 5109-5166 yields 7.7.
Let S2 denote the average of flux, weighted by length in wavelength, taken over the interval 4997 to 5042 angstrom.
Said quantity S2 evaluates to 10.5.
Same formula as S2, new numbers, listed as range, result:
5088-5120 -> 4.99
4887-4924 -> 7.61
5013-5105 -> 8.32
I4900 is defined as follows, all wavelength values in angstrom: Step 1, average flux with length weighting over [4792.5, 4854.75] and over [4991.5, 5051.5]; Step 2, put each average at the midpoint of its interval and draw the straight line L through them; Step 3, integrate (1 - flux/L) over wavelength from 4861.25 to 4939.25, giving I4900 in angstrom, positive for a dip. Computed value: 7.7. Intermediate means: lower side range 14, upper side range 9.46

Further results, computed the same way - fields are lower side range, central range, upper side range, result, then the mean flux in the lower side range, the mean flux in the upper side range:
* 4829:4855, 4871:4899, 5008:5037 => -1.1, 10.4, 10.6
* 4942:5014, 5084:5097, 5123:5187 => 6.5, 9.88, 9.63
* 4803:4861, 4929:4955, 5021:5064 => 2.1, 12.5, 8.24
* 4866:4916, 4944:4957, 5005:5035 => 1.5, 11.2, 10.7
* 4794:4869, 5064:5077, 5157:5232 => -0.7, 13.7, 8.6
